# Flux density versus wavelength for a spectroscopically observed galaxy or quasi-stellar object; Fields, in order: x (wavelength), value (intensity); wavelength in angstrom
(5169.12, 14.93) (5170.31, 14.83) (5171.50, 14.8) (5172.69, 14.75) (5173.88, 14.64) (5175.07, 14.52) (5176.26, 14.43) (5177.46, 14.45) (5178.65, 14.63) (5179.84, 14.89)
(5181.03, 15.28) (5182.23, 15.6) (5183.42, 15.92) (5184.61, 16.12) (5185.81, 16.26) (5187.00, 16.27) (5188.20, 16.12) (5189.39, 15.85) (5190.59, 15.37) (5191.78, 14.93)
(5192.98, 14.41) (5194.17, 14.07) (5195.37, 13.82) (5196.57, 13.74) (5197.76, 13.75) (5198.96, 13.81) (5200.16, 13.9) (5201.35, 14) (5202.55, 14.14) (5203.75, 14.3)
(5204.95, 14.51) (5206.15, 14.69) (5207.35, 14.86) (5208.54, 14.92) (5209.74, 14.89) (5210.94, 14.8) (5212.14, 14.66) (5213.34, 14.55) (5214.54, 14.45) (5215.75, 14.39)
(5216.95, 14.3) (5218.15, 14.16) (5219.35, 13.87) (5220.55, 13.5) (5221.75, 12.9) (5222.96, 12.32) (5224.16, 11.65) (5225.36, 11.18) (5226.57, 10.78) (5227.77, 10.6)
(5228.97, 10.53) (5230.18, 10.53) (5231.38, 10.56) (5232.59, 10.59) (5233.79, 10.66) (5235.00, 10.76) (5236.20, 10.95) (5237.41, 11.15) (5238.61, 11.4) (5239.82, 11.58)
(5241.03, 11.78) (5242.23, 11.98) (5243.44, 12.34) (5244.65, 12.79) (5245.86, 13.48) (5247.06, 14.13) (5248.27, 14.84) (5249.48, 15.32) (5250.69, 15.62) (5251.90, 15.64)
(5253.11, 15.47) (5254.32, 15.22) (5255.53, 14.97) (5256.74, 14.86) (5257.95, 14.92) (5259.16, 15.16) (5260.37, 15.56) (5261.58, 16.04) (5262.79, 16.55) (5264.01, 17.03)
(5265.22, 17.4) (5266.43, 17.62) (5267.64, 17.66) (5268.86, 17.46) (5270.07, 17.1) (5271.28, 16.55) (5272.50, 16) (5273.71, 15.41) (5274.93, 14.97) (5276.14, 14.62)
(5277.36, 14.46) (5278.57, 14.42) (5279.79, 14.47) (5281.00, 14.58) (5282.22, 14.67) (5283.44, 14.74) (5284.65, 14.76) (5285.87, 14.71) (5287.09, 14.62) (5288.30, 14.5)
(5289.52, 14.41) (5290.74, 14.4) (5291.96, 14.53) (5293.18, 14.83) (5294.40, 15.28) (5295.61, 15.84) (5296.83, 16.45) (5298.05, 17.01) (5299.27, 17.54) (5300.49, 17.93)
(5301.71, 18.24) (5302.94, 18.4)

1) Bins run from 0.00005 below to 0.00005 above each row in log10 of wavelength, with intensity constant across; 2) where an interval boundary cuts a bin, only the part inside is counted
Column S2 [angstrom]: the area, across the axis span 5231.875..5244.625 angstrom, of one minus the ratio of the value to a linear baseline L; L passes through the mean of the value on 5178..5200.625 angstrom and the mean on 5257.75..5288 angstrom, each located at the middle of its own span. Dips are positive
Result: 3.32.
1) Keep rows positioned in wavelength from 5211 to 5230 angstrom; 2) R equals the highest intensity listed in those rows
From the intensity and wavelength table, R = 14.66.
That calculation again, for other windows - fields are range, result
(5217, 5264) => 16.55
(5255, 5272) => 17.66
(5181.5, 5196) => 16.27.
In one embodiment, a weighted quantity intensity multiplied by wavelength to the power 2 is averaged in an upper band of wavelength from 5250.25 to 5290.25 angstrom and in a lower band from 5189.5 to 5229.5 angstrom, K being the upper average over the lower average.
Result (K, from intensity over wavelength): 1.2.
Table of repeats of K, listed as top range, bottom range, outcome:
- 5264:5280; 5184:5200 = 1.11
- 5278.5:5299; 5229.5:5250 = 1.27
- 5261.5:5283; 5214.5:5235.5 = 1.35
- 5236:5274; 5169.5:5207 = 1.03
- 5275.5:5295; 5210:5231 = 1.16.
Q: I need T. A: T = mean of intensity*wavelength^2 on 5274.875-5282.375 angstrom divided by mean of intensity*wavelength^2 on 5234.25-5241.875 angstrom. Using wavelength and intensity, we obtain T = 1.31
